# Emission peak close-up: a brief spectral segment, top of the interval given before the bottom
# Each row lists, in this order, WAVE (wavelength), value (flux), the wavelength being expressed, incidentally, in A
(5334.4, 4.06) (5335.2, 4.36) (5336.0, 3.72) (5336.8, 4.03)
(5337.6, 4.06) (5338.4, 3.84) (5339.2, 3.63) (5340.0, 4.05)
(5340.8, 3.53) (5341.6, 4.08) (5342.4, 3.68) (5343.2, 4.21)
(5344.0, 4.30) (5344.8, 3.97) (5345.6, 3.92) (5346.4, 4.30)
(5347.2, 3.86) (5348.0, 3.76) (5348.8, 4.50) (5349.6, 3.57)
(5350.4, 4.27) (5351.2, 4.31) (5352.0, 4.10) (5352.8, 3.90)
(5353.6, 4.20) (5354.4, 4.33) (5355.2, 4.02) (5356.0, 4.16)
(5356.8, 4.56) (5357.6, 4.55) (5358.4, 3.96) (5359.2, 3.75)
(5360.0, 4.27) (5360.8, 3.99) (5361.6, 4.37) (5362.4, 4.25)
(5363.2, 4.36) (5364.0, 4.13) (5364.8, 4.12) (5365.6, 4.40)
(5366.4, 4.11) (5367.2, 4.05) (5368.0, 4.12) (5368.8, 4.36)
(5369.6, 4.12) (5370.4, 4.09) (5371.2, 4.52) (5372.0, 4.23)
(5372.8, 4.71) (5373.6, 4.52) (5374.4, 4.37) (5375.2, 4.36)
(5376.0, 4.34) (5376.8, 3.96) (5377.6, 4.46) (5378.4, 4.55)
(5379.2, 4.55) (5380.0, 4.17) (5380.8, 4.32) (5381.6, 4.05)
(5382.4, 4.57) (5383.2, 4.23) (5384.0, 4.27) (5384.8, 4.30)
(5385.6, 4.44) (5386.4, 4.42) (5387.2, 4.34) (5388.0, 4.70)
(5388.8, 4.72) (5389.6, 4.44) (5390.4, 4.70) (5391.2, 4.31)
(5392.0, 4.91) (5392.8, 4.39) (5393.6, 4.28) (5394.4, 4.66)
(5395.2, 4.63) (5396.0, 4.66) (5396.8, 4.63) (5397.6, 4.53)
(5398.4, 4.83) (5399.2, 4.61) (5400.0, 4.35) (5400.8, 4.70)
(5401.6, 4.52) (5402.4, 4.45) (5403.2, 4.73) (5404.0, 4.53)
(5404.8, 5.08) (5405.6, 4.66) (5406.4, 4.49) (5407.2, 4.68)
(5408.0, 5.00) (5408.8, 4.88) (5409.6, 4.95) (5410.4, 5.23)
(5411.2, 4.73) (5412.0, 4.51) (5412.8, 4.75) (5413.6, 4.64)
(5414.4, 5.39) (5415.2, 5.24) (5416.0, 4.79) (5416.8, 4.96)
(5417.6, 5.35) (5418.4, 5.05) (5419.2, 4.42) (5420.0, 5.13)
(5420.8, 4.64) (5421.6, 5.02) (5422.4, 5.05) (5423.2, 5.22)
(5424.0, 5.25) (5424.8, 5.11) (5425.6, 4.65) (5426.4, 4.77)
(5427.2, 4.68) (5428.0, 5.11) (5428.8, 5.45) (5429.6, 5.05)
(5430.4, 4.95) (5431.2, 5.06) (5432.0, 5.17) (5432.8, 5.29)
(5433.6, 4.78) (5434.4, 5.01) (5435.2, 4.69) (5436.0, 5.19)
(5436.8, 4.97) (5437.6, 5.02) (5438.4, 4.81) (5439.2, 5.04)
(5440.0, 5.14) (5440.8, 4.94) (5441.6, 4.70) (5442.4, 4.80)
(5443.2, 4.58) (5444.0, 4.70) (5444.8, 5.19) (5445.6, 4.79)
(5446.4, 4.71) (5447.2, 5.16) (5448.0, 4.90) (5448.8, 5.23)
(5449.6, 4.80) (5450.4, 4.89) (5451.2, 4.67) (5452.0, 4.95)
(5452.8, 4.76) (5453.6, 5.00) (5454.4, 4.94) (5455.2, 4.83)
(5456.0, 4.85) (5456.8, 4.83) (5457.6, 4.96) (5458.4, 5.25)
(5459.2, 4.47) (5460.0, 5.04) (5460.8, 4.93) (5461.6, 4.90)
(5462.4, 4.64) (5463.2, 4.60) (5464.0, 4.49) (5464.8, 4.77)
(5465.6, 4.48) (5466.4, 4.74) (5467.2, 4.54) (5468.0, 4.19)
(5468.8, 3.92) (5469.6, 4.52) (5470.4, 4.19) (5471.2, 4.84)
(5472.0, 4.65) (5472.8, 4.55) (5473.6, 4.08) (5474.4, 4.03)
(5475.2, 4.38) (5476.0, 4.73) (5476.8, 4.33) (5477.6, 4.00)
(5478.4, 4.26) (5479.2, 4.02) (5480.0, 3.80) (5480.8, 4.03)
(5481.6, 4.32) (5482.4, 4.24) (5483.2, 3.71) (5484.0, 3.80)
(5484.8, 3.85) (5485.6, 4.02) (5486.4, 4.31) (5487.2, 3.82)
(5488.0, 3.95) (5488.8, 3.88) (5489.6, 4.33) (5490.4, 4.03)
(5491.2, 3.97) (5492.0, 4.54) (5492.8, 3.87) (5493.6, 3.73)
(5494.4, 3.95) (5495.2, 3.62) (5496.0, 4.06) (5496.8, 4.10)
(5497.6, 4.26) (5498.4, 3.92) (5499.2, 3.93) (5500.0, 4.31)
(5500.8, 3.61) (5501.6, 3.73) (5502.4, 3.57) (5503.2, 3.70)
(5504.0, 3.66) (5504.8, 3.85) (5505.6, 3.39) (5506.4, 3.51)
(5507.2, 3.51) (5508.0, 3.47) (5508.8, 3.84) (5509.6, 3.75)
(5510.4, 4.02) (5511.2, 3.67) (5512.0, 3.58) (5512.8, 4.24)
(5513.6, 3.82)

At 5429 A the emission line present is C III] 1909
